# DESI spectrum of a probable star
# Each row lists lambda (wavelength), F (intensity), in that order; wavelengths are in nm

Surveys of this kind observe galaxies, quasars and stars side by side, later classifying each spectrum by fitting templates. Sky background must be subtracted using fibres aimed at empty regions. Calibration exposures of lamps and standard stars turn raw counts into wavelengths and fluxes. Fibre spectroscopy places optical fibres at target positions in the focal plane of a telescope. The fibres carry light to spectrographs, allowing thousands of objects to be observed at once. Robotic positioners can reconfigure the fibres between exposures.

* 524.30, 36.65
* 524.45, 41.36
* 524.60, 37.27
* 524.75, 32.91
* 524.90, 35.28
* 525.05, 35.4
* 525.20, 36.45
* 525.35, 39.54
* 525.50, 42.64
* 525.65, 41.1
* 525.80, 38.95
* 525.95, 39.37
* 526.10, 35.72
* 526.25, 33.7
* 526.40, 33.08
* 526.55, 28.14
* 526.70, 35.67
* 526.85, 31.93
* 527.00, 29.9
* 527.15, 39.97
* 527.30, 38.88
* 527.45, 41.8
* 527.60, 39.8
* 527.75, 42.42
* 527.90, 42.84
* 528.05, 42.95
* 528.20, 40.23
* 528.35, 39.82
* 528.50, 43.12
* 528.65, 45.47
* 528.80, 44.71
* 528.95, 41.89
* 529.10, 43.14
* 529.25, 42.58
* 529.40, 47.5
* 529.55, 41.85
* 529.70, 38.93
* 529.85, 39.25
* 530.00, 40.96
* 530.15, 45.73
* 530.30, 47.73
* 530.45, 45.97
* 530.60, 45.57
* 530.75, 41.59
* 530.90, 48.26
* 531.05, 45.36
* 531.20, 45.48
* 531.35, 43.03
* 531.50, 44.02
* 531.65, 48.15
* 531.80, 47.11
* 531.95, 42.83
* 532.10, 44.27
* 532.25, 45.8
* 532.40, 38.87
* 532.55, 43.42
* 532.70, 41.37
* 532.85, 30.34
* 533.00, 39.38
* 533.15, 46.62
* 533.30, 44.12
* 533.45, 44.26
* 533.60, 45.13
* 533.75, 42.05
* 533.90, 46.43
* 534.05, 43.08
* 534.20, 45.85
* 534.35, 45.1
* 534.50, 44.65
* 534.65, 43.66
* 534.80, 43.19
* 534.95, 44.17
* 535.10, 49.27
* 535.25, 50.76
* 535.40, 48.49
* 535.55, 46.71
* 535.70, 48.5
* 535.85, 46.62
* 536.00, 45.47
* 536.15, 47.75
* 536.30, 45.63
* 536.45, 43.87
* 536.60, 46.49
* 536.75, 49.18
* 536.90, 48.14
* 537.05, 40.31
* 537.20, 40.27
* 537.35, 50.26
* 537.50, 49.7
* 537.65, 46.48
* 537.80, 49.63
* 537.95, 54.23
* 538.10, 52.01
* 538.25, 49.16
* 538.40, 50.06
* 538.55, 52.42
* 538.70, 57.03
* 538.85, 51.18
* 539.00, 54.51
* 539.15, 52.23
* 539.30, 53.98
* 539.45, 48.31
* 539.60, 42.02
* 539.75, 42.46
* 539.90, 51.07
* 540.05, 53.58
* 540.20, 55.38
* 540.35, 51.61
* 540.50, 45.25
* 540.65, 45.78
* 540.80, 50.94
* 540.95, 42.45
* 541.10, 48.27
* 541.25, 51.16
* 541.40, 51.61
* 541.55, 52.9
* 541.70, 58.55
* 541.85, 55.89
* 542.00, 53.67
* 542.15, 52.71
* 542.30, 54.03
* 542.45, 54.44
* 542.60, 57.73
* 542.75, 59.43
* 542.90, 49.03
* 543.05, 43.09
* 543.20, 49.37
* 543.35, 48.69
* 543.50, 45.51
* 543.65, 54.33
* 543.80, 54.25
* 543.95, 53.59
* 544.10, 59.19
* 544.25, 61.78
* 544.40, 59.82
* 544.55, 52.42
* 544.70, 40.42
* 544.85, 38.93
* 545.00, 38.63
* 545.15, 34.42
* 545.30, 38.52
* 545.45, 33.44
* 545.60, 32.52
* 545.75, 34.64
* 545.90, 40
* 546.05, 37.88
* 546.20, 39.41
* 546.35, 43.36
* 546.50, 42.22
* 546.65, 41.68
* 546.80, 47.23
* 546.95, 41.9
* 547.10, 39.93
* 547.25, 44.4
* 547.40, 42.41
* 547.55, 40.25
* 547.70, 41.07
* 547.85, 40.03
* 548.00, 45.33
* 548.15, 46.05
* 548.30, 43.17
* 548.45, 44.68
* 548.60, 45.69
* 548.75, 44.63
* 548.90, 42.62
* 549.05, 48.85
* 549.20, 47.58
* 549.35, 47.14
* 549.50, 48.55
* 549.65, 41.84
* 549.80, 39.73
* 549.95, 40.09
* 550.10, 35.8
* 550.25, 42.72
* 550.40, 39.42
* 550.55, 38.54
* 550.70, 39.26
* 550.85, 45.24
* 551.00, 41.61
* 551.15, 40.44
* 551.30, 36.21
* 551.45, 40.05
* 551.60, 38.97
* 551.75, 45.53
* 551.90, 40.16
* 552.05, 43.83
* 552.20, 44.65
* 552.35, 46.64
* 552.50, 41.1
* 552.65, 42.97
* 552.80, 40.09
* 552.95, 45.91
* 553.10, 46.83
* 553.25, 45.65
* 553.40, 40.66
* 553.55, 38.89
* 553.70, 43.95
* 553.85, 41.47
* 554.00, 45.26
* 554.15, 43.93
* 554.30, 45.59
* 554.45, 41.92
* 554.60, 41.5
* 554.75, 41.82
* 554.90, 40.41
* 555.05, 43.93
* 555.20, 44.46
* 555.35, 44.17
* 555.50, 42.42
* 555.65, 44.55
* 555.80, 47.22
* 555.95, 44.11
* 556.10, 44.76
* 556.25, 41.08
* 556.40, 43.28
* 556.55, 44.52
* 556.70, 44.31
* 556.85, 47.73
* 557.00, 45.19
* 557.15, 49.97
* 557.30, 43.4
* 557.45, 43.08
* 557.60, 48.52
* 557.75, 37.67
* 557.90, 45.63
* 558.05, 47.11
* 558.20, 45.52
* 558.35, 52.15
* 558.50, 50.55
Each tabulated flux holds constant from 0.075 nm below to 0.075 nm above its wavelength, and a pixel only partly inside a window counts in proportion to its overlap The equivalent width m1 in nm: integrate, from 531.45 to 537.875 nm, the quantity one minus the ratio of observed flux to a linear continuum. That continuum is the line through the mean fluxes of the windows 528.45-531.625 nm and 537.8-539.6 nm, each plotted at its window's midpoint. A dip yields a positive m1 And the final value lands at 0.41 nm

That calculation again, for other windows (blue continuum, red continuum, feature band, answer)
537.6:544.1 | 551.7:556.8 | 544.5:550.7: 0.747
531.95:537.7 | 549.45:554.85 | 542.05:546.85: -0.369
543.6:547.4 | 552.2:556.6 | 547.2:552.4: 0.136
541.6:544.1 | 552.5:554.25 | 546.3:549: 0.294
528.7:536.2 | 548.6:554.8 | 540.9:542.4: -0.303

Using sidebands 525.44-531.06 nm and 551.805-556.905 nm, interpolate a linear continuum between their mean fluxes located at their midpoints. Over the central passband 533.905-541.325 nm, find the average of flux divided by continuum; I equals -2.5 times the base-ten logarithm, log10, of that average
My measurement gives -0.16 mag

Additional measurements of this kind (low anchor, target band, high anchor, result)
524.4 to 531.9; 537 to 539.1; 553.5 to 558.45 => -0.19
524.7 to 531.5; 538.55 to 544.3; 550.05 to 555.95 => -0.24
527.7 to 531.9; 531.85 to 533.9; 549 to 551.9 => 0.03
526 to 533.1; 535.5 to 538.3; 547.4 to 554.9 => -0.14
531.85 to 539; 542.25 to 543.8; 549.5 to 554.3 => -0.17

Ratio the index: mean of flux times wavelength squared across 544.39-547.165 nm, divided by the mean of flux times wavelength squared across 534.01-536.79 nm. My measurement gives 0.9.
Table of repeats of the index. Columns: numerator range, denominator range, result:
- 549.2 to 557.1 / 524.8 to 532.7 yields 1.14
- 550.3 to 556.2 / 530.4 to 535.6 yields 1.04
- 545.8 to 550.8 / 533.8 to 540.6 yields 0.92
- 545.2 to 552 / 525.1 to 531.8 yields 1.09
